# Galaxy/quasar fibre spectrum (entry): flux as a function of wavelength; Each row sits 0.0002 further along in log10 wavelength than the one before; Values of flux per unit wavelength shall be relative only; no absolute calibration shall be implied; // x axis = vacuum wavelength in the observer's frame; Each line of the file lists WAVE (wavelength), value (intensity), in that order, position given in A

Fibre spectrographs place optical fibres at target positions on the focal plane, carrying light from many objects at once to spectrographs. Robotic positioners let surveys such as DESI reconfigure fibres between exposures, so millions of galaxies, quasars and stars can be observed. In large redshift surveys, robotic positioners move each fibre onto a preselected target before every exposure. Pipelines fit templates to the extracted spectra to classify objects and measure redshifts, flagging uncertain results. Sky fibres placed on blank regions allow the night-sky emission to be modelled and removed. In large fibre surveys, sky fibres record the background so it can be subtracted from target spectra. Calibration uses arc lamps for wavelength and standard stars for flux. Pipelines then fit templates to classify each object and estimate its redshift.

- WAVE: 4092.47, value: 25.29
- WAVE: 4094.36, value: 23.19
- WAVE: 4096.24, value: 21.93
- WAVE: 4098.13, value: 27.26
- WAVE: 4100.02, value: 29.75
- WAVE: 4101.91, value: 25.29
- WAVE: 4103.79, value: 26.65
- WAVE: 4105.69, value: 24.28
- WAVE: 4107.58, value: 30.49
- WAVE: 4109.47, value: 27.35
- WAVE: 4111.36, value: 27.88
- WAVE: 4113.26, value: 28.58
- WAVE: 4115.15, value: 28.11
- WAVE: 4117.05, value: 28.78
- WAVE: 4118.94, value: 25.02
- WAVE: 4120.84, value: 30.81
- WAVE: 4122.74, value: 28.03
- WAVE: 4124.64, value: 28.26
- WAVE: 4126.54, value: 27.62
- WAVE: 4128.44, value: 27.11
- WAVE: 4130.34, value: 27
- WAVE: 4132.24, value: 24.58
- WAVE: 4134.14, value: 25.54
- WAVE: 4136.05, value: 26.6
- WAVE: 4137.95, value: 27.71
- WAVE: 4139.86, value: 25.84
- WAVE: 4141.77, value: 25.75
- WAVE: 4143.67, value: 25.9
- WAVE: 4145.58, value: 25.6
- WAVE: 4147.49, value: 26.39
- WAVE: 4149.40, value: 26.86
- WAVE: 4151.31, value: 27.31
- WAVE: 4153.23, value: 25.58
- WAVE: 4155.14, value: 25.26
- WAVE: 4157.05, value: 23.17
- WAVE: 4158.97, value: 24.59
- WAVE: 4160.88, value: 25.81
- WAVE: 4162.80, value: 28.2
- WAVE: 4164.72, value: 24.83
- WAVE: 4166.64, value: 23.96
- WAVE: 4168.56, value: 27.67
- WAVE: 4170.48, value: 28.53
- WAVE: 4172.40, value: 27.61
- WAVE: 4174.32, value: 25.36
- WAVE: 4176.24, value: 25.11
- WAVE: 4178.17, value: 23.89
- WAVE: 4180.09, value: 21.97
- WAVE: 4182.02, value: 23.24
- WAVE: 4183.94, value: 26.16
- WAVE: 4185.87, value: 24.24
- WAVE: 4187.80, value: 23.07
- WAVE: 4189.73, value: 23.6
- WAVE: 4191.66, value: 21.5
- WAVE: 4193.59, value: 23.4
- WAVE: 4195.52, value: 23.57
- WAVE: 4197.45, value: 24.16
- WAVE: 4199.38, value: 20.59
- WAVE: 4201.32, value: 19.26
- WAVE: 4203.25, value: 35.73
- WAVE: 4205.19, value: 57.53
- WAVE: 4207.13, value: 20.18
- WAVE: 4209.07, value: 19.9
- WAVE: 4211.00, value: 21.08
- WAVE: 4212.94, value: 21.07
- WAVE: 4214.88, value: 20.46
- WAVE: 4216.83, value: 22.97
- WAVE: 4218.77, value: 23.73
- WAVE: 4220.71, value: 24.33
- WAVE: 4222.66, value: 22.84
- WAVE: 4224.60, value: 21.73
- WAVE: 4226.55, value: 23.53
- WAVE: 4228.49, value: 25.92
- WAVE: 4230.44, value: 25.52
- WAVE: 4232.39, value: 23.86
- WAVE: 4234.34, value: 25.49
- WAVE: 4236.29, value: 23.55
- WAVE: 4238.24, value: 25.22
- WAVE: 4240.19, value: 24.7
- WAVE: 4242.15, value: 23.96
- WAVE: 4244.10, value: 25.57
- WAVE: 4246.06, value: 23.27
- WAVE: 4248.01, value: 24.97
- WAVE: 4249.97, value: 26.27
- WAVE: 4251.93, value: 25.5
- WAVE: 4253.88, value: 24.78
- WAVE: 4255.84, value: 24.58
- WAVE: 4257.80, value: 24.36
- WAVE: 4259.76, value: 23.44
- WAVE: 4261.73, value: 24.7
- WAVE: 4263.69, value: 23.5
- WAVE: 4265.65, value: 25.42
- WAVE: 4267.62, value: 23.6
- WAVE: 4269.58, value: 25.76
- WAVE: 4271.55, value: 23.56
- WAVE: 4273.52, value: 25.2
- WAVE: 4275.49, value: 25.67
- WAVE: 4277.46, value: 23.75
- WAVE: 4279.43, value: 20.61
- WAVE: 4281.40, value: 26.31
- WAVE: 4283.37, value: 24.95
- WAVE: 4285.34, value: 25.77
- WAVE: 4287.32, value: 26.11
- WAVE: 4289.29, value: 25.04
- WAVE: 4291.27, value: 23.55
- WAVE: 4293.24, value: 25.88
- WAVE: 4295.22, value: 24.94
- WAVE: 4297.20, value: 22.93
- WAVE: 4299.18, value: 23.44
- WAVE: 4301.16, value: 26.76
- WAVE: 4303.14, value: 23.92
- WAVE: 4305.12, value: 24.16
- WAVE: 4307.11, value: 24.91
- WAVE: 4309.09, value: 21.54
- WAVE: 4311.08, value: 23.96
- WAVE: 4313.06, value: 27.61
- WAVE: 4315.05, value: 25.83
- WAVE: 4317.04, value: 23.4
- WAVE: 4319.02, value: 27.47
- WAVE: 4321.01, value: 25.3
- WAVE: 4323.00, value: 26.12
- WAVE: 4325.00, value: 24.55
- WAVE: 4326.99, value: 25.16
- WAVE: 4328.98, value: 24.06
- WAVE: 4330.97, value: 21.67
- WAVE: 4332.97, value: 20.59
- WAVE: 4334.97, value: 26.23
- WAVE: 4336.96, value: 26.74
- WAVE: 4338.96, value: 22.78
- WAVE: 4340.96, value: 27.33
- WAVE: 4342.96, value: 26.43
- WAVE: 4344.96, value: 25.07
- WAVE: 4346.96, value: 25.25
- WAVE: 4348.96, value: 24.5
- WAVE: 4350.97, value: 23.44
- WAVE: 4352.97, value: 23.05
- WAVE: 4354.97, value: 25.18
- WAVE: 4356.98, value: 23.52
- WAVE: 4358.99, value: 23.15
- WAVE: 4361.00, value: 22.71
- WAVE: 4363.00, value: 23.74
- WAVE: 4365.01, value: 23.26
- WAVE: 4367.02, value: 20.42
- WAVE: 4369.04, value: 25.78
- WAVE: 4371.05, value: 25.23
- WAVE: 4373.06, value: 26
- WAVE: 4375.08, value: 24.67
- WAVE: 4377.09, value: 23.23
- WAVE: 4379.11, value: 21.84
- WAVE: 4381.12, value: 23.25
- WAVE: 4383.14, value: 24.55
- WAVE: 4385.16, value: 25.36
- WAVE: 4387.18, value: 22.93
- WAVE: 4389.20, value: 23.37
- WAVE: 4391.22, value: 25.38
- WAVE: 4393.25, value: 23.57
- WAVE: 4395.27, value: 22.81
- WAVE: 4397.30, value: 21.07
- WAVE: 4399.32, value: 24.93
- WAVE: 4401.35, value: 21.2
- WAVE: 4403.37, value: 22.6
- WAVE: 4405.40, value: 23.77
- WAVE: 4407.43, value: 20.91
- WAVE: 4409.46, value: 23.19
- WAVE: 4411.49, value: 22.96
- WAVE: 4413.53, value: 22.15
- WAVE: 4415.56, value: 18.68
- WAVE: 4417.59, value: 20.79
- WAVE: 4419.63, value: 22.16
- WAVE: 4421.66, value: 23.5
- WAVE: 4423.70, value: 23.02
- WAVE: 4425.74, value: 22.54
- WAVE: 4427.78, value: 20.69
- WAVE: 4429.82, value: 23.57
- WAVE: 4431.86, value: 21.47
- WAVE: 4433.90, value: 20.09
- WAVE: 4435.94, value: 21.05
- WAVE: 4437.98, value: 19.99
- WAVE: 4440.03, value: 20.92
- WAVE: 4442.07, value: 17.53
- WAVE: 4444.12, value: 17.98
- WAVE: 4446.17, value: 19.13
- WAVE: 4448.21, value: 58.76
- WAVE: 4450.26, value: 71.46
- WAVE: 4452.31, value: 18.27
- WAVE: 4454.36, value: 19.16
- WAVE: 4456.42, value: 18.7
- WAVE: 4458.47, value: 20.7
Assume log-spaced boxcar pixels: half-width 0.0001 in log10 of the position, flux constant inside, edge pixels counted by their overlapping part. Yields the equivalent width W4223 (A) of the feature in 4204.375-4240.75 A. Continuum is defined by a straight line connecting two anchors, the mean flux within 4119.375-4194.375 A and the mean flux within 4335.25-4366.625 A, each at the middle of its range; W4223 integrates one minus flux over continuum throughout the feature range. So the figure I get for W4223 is 0.7 A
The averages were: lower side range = 25.7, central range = 24.8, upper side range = 24.4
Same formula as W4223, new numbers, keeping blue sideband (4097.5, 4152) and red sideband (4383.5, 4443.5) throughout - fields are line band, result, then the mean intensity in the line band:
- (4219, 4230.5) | 0.7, 23.8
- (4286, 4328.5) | -1.6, 24.9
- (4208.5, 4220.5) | 1.8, 21.8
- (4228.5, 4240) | 0.2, 24.8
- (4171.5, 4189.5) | 1.2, 24.5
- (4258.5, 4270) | 0.2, 24.3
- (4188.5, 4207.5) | -0.9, 27.1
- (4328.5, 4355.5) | -1.2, 24.5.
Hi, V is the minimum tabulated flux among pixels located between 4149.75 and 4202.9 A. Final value 19.26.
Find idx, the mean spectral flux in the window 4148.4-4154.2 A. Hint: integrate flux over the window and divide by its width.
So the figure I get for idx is 26.6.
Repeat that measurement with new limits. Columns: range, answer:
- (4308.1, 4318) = 24.5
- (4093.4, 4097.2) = 22.6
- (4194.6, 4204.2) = 24.7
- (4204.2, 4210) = 32.6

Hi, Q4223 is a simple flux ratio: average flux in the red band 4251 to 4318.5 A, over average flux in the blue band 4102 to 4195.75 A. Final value 0.9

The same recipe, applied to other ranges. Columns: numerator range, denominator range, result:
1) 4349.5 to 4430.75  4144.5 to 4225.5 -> 0.92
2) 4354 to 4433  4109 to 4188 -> 0.88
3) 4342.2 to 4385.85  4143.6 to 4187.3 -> 0.94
